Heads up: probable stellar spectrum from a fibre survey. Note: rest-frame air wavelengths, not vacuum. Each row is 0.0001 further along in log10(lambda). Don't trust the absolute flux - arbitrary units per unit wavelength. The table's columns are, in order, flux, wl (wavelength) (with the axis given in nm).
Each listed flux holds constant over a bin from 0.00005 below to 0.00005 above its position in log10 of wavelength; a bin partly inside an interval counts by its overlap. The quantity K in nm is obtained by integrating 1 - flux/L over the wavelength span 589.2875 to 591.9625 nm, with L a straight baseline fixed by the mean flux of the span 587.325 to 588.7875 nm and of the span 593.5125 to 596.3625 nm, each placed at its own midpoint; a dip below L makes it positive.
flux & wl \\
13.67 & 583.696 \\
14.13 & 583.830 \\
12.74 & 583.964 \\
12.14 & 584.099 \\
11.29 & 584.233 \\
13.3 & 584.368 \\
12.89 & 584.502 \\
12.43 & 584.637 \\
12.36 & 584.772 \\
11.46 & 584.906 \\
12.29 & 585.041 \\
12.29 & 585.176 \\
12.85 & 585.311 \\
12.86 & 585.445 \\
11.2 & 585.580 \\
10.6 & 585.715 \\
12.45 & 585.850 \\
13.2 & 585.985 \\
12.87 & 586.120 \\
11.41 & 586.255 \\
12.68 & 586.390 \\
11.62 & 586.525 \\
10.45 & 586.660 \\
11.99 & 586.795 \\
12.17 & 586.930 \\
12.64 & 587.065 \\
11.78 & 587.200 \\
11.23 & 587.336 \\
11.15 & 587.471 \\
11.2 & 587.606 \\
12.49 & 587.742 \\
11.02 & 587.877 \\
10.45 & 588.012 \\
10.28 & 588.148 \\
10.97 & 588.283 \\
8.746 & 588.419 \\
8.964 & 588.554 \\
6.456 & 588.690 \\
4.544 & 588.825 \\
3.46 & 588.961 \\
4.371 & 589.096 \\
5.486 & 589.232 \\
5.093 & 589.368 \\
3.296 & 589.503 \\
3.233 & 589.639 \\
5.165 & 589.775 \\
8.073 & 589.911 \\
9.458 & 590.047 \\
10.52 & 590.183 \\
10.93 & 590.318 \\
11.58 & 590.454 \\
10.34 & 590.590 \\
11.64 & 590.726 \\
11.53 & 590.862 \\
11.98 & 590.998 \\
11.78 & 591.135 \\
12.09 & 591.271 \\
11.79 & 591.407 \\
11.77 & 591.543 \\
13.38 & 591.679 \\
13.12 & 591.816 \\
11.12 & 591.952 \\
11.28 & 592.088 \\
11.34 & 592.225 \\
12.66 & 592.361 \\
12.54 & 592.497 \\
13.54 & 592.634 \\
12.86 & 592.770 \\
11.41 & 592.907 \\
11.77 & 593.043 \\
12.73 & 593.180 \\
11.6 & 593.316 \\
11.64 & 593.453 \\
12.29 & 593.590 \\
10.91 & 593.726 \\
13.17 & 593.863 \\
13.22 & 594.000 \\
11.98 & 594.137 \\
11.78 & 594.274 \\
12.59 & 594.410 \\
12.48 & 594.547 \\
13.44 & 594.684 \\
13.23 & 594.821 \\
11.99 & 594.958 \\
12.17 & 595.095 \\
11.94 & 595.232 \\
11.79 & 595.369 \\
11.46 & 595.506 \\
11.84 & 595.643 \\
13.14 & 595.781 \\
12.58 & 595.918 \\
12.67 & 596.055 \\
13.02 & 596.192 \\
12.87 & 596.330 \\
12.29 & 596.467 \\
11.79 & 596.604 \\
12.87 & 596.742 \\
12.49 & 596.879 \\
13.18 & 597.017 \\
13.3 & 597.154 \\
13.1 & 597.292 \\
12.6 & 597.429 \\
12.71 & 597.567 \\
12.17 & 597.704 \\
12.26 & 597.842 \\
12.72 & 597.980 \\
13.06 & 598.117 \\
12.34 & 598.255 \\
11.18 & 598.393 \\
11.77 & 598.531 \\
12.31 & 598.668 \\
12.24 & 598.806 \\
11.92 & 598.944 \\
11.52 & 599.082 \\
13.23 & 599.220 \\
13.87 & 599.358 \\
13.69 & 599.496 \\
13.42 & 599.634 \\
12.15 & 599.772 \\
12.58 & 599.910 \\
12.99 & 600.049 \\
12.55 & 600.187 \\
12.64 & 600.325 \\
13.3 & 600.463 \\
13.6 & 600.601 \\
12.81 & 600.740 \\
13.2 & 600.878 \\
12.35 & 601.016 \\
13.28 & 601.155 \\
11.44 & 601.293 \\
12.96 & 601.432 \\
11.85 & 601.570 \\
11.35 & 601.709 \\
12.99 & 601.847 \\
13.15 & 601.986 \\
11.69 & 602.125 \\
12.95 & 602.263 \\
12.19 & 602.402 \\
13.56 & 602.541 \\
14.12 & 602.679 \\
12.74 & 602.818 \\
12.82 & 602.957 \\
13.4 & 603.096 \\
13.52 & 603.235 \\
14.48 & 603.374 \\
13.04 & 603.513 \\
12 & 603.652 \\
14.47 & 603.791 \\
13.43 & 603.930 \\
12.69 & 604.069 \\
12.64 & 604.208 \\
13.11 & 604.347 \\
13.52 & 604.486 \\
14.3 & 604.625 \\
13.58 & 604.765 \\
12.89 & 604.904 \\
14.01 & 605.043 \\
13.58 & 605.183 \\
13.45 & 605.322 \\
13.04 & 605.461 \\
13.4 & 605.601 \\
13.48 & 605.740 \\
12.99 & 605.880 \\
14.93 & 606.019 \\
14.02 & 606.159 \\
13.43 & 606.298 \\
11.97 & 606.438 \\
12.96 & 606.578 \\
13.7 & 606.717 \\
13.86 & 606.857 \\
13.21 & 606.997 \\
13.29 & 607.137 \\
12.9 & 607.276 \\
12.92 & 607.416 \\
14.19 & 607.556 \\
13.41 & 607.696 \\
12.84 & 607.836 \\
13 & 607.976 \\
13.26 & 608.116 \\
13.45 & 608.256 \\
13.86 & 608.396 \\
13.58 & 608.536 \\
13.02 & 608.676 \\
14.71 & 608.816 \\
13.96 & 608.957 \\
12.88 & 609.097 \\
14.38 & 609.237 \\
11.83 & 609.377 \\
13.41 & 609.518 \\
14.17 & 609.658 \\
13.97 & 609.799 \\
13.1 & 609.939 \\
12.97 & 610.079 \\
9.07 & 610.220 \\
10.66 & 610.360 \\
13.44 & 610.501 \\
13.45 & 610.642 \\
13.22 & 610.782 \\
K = 0.29 nm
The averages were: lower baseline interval 10.1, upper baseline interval 12.4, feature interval 9.85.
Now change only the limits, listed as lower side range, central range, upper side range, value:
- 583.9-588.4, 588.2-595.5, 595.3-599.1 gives 0.982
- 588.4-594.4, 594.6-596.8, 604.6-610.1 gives -0.273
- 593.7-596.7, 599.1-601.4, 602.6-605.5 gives 0.008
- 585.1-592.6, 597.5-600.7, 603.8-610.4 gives -0.164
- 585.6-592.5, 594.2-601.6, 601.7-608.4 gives -0.429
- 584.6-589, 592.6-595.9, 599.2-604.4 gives -0.084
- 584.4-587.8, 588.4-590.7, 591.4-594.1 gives 0.956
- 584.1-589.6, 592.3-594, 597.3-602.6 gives -0.122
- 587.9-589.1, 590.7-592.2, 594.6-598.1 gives -0.360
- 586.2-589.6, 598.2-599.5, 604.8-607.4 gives -0.064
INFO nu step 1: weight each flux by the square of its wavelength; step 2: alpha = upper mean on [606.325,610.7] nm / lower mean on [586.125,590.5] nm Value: 1.5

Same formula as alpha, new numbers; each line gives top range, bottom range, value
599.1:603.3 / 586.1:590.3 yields 1.48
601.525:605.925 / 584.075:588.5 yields 1.18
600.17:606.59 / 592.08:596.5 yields 1.10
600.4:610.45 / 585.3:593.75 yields 1.31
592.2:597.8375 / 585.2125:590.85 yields 1.30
